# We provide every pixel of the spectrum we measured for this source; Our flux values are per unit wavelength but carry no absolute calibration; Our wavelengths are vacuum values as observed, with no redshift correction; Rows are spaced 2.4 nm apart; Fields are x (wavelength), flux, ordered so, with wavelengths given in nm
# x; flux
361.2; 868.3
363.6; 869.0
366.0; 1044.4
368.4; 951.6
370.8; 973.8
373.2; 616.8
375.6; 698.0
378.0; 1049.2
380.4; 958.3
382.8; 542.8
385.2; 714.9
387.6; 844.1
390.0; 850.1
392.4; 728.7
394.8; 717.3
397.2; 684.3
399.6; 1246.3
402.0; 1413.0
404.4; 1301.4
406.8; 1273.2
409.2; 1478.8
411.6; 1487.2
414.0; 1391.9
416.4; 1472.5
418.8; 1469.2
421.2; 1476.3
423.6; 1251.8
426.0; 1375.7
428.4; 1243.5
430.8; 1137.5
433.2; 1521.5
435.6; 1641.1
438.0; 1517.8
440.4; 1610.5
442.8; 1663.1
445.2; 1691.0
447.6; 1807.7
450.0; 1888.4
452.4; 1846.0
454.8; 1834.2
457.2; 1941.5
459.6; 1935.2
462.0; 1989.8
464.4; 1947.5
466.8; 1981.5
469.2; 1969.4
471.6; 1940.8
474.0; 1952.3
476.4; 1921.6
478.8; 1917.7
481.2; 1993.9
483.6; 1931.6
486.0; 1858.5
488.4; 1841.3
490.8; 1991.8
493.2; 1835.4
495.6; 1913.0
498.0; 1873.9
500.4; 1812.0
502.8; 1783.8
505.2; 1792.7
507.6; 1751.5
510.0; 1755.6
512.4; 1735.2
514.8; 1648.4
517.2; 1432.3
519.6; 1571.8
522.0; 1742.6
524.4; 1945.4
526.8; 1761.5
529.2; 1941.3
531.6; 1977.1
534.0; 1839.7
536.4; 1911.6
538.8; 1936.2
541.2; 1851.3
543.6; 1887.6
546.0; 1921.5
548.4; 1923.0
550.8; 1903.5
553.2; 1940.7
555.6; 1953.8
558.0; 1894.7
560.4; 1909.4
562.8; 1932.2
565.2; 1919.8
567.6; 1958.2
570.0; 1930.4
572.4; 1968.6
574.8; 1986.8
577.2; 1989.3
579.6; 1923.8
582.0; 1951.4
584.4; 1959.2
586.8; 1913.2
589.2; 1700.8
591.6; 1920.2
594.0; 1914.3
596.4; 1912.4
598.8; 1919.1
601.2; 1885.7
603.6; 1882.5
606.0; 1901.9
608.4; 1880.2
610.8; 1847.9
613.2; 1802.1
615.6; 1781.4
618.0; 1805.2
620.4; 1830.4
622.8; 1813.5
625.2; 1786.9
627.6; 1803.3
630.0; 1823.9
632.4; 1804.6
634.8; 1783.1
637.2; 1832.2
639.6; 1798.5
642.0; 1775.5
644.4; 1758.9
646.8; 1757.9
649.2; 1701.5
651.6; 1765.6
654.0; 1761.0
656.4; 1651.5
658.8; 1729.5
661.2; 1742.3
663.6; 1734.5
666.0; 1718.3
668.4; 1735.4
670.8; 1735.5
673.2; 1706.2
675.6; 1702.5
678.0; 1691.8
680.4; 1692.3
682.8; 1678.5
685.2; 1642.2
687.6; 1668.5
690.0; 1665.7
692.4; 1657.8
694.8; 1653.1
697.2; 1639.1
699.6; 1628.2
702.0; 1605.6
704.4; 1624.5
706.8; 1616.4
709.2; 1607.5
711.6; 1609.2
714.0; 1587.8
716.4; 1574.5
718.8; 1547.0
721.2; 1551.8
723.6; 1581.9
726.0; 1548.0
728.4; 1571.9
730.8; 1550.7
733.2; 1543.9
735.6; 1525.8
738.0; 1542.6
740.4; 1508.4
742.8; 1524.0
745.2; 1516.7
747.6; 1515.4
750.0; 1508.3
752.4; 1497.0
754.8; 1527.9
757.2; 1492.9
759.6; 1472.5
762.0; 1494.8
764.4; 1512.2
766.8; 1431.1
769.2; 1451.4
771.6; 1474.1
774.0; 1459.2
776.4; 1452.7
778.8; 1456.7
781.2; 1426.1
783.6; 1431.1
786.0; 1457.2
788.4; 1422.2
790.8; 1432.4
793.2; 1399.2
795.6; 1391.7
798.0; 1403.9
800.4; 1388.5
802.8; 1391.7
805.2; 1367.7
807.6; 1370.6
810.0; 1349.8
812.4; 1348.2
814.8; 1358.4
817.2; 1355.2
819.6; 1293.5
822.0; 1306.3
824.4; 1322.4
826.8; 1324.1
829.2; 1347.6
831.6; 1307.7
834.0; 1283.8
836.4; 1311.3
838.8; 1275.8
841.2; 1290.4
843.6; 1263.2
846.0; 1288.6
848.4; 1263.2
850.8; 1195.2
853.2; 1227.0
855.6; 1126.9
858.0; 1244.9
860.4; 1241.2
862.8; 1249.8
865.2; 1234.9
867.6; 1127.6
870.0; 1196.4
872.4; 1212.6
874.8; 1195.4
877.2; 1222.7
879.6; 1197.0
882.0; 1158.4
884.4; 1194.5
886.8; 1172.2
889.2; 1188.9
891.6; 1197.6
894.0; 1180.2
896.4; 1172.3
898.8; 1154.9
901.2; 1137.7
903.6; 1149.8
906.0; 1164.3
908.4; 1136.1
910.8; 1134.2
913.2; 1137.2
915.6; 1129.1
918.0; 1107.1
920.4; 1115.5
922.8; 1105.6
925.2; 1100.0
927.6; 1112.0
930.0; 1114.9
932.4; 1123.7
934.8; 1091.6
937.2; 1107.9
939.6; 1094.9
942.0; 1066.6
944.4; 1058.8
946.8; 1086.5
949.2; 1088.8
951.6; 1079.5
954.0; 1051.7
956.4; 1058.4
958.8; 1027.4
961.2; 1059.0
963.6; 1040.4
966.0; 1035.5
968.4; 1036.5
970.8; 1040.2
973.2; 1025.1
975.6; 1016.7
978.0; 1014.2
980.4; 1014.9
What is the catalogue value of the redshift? 0.00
